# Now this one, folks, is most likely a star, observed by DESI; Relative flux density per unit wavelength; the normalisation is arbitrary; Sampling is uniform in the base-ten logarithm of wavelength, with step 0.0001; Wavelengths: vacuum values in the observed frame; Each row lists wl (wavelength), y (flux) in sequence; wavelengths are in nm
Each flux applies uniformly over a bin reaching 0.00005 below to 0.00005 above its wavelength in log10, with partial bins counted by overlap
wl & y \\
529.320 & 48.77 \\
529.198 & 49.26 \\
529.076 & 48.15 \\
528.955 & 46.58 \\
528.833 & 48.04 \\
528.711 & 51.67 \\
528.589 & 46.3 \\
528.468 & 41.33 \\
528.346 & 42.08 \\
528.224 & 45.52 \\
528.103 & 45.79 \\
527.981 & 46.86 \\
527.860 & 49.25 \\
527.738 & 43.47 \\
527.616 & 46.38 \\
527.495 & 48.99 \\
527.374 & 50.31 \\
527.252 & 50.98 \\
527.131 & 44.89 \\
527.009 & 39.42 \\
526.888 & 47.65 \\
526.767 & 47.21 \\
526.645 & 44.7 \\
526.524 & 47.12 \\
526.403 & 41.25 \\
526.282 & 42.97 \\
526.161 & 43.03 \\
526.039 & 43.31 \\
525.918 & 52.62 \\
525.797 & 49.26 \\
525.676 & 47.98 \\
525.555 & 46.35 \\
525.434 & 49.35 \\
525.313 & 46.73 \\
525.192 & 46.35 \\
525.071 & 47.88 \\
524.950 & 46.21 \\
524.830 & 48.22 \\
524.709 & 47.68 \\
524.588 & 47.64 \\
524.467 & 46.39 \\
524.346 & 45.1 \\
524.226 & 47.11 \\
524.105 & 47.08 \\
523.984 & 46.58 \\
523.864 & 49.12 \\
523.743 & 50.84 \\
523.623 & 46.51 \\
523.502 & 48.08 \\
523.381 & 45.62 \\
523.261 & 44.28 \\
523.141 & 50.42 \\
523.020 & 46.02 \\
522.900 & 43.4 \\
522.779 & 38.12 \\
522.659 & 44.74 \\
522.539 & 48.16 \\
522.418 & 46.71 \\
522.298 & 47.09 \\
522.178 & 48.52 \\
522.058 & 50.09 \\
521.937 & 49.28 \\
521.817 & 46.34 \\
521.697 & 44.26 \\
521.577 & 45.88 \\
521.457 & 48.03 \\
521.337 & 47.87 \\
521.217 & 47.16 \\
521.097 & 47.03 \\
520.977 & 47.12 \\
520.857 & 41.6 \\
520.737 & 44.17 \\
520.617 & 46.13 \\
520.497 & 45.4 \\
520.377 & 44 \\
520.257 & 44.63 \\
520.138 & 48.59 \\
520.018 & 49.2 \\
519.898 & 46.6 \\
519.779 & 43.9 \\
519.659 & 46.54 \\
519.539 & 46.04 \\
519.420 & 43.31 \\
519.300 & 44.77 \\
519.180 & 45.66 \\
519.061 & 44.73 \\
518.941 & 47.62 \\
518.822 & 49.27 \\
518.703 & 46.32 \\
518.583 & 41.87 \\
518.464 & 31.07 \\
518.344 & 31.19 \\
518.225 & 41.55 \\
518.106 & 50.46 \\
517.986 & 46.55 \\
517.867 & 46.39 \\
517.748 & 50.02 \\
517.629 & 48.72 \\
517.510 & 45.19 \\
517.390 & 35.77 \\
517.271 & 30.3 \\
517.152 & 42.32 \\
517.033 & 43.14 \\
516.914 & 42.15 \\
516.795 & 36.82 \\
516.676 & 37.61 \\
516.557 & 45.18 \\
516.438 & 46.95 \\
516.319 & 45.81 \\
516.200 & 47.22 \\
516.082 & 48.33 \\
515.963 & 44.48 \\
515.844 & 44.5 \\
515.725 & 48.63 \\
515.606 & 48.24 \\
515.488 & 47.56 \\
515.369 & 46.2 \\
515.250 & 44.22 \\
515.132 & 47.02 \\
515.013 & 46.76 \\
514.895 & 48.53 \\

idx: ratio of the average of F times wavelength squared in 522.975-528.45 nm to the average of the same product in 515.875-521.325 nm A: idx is 1.08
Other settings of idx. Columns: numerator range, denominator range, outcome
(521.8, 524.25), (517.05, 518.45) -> 1.13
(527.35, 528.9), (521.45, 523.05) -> 1.03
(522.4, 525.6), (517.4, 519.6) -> 1.08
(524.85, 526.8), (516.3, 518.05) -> 1.12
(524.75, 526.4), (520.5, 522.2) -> 1.02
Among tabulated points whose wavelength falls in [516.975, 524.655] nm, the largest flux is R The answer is 50.84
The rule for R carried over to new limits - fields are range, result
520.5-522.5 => 50.09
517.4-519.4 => 50.46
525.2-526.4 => 52.62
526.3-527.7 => 50.98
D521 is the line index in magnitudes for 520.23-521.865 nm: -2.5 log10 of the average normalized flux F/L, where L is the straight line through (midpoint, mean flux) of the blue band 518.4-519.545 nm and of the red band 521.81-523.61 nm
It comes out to -0.01 mag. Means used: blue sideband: 43.9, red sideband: 46.4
